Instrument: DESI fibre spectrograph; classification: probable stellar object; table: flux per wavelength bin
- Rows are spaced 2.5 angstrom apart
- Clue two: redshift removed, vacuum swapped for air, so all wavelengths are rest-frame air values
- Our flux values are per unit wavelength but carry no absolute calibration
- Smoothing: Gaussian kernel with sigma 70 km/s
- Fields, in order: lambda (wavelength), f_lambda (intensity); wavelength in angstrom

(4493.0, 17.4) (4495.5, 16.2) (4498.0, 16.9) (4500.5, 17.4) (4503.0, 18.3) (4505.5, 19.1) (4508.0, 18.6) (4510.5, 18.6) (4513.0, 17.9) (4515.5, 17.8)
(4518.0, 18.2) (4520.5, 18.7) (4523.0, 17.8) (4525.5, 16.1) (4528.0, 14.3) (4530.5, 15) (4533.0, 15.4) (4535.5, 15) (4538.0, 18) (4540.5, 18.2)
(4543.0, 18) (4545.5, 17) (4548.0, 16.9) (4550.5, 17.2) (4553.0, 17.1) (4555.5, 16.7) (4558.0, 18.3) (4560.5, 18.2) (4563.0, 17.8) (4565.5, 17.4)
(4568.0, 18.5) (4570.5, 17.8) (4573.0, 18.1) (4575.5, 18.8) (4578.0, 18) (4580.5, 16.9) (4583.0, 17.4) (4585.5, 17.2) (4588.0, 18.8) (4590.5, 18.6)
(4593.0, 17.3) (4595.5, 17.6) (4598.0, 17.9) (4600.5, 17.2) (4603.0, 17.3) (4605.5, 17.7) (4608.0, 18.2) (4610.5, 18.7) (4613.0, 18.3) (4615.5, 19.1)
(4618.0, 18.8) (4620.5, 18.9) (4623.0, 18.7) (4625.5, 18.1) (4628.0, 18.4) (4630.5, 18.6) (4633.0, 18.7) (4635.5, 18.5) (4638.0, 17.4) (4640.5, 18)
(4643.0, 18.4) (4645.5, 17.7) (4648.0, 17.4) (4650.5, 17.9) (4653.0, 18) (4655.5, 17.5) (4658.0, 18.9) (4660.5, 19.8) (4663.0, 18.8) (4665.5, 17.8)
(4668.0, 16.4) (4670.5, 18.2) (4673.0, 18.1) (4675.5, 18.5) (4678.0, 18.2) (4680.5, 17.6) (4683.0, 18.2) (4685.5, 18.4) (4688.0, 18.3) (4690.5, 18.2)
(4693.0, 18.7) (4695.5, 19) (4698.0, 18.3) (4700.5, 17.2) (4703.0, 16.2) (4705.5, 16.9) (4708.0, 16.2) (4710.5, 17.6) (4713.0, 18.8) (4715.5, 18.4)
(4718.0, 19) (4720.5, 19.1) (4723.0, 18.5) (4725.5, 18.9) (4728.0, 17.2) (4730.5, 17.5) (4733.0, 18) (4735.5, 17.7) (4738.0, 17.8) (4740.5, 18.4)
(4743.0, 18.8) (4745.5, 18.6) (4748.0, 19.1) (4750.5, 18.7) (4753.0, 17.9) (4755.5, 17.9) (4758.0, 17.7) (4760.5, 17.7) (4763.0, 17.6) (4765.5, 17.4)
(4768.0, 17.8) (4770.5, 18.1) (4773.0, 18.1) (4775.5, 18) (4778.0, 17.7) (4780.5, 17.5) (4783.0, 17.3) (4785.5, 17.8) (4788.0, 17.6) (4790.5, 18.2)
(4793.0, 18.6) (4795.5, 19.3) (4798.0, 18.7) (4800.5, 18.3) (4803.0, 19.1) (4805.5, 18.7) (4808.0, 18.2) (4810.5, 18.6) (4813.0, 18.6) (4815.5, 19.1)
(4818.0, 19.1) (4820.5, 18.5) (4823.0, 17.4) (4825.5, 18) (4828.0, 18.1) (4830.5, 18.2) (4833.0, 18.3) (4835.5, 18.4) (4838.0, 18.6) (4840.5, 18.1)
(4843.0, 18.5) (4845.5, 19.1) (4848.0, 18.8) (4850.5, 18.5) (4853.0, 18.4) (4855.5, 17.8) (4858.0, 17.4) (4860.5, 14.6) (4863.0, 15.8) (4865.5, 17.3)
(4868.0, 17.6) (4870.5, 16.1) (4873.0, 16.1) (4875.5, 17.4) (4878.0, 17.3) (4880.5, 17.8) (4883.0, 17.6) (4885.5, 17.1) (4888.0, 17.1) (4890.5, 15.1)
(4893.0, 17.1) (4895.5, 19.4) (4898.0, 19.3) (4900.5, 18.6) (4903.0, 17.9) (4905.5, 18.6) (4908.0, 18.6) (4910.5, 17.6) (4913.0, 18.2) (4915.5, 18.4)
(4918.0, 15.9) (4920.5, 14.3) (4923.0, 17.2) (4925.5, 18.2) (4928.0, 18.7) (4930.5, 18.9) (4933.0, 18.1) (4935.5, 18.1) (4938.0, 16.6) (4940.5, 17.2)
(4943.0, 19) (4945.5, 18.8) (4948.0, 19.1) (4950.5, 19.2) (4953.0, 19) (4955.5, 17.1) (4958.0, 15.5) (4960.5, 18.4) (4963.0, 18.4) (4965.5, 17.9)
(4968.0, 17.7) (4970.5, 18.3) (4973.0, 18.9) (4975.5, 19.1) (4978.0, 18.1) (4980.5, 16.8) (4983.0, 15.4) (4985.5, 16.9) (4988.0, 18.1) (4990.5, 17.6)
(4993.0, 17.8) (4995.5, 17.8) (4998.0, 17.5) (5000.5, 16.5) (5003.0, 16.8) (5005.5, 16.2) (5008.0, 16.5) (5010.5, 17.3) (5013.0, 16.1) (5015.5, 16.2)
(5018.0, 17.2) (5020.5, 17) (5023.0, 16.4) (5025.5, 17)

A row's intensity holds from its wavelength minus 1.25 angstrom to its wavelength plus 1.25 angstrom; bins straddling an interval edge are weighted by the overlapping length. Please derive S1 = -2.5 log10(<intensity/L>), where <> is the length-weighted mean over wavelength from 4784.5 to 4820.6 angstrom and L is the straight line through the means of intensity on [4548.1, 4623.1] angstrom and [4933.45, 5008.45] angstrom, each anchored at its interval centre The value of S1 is -0.05 mag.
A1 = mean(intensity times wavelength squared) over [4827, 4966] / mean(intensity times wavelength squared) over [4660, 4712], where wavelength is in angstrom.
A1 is 1.08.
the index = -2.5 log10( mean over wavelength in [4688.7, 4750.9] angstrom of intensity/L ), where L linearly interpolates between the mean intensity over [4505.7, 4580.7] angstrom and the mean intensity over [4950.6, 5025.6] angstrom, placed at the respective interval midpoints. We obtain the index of -0.04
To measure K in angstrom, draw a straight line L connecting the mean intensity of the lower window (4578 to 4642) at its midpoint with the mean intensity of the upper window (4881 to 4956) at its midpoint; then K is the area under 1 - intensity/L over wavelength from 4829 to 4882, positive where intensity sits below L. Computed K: 0.9 angstrom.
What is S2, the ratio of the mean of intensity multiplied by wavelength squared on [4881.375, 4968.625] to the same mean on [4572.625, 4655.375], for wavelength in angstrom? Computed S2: 1.1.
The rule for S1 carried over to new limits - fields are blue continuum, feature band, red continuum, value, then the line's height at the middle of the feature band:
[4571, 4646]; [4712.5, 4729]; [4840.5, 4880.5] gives -0.046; 17.8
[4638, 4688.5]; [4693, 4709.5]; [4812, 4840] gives 0.045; 18.2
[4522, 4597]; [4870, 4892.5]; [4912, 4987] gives 0.052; 17.7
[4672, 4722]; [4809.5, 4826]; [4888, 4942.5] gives -0.037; 17.9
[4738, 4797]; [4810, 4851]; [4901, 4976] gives -0.026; 18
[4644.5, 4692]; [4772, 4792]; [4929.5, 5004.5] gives 0.013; 18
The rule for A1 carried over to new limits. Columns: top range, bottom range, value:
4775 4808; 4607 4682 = 1.06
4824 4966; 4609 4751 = 1.07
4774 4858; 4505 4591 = 1.17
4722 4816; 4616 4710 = 1.05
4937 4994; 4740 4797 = 1.07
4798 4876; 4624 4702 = 1.06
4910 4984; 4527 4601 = 1.20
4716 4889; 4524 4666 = 1.11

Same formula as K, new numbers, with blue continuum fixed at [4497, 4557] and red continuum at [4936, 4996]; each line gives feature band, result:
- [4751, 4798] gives -0.9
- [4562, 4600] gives -1.1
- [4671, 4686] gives -0.6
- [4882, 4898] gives 0.3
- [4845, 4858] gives -0.5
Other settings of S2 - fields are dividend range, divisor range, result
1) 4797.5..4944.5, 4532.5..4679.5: 1.11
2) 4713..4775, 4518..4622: 1.11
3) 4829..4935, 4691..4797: 1.04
